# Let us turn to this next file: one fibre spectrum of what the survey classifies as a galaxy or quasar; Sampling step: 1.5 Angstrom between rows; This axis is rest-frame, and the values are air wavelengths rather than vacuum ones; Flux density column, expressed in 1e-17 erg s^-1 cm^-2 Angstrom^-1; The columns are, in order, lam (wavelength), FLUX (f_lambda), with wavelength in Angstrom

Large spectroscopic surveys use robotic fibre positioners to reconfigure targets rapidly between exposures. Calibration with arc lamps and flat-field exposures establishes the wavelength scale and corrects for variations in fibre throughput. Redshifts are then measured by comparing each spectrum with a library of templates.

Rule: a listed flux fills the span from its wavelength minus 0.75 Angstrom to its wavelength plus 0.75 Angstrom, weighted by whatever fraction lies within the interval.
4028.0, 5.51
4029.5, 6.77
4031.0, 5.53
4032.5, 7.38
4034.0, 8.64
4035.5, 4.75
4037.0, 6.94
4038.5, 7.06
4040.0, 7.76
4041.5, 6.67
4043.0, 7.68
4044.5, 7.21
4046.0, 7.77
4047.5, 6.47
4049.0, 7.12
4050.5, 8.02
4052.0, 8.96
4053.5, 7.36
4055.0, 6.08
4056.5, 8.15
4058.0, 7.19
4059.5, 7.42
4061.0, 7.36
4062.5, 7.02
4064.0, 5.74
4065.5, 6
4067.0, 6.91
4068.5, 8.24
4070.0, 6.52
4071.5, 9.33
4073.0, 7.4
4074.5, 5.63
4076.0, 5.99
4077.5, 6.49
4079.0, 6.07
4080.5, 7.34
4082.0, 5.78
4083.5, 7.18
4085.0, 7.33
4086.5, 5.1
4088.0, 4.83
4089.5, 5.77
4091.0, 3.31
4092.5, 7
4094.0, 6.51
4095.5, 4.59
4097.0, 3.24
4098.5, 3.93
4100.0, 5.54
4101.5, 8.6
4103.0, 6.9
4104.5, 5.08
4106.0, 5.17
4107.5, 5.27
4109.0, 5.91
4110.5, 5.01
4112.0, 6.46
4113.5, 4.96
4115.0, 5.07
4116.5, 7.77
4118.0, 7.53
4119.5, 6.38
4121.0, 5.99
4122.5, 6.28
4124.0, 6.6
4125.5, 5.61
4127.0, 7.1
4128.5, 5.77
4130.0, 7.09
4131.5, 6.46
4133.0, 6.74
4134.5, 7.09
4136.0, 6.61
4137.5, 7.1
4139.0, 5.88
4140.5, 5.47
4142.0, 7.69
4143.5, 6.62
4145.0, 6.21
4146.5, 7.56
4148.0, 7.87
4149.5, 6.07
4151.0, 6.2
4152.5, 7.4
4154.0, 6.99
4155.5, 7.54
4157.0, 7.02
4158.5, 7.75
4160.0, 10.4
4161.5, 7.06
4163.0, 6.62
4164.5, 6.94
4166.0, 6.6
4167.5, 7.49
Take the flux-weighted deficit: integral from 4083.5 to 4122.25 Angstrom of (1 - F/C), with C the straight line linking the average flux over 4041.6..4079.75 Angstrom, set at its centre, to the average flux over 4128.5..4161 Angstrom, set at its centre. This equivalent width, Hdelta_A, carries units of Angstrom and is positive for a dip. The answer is 7.1 Angstrom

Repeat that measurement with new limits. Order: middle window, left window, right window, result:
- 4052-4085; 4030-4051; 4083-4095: -3.25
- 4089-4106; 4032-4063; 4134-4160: 3.95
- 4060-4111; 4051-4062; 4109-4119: 5.16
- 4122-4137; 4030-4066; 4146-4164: 1.55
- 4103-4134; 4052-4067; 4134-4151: 3.02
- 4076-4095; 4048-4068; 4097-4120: 1.29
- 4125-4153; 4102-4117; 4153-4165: 0.67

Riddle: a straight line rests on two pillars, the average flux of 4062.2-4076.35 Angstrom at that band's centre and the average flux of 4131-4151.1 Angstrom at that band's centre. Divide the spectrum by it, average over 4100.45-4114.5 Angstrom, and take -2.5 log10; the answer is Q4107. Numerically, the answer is 0.15 mag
